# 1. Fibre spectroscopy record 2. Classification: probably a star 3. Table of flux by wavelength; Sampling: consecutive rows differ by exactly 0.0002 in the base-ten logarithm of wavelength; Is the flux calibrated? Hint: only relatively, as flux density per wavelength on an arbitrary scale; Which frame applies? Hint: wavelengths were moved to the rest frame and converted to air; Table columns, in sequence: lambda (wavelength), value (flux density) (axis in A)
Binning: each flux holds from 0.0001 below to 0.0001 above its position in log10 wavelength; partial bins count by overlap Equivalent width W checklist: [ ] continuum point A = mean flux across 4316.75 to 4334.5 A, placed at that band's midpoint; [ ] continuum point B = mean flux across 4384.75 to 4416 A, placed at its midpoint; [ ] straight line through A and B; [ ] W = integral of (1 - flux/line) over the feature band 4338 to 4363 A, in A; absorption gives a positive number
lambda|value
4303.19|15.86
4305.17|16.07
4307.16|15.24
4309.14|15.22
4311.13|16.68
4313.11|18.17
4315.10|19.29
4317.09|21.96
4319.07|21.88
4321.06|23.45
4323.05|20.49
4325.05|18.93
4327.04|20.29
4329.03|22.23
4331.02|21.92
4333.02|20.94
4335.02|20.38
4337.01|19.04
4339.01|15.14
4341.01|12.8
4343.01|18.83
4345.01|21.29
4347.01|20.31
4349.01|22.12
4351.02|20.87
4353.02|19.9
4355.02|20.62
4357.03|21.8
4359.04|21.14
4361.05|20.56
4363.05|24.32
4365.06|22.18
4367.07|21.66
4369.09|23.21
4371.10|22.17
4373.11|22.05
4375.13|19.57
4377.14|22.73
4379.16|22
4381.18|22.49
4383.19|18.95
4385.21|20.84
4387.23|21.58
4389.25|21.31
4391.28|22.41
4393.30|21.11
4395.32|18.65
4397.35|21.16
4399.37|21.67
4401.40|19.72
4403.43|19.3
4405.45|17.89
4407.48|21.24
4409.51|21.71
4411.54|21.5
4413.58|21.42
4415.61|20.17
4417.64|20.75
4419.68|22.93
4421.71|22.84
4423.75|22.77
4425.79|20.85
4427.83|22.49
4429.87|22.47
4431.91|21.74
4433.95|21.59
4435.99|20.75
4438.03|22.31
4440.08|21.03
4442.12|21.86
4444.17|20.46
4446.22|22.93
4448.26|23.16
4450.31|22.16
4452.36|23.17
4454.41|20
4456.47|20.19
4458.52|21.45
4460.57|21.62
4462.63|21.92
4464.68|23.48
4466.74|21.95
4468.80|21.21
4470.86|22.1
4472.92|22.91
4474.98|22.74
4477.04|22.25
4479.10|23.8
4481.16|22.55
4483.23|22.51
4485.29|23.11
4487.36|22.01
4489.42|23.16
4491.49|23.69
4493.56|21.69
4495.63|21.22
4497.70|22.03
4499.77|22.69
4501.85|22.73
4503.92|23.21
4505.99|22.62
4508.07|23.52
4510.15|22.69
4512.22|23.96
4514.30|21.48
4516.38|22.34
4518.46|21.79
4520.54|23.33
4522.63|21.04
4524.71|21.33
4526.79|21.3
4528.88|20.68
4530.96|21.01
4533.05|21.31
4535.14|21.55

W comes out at 1.55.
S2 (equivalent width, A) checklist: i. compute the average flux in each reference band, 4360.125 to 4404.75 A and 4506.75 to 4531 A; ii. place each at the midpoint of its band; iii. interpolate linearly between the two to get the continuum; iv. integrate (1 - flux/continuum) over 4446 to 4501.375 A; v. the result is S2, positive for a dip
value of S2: -1.1 A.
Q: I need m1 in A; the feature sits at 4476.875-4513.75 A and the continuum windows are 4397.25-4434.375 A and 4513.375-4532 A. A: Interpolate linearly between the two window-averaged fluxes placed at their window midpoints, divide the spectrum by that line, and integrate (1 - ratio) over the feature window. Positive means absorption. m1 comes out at -2.1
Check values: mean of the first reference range 21.3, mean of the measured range 22.7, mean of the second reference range 21.6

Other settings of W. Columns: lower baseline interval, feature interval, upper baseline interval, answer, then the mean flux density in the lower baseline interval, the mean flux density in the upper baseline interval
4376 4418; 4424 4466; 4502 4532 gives -0.78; 20.9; 22.2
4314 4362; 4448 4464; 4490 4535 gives -0.10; 20.2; 22.2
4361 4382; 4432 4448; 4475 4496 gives 0.57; 22.2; 22.7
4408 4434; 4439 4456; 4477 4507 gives 0.24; 21.8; 22.6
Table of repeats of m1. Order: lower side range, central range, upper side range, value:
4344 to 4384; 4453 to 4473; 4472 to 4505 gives 0.7 A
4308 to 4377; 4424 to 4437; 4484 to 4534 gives -0.2 A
